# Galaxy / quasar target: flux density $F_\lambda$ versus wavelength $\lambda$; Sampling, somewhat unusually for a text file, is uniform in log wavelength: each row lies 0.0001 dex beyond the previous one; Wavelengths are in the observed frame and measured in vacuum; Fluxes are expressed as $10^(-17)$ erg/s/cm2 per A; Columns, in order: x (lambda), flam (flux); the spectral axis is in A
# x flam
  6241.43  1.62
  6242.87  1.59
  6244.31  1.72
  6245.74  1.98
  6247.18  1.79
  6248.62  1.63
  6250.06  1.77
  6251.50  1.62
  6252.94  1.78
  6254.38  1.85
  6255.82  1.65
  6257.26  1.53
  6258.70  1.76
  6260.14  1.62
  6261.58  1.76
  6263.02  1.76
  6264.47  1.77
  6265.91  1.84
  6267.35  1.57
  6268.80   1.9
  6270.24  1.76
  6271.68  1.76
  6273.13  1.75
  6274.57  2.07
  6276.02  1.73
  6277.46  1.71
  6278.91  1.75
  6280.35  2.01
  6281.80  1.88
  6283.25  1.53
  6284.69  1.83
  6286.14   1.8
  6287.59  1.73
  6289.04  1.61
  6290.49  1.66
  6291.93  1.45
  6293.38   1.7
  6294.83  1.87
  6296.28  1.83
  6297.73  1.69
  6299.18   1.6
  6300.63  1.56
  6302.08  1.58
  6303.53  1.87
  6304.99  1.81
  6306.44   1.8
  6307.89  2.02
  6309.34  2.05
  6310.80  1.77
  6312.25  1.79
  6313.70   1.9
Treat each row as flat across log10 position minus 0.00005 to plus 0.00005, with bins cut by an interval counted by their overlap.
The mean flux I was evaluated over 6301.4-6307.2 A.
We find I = 1.77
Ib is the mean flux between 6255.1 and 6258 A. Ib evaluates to 1.59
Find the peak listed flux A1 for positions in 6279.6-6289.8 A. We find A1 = 2.01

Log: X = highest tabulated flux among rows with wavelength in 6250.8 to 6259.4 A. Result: 1.85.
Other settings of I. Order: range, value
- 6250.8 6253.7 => 1.7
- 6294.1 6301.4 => 1.71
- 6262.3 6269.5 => 1.77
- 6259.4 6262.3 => 1.69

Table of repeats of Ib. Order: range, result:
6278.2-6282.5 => 1.88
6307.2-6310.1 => 2.03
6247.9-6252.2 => 1.67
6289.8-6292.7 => 1.56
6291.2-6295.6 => 1.68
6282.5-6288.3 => 1.72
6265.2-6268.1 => 1.7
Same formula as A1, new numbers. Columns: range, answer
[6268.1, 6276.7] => 2.07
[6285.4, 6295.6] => 1.87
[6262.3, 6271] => 1.9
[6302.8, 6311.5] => 2.05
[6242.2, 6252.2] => 1.98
